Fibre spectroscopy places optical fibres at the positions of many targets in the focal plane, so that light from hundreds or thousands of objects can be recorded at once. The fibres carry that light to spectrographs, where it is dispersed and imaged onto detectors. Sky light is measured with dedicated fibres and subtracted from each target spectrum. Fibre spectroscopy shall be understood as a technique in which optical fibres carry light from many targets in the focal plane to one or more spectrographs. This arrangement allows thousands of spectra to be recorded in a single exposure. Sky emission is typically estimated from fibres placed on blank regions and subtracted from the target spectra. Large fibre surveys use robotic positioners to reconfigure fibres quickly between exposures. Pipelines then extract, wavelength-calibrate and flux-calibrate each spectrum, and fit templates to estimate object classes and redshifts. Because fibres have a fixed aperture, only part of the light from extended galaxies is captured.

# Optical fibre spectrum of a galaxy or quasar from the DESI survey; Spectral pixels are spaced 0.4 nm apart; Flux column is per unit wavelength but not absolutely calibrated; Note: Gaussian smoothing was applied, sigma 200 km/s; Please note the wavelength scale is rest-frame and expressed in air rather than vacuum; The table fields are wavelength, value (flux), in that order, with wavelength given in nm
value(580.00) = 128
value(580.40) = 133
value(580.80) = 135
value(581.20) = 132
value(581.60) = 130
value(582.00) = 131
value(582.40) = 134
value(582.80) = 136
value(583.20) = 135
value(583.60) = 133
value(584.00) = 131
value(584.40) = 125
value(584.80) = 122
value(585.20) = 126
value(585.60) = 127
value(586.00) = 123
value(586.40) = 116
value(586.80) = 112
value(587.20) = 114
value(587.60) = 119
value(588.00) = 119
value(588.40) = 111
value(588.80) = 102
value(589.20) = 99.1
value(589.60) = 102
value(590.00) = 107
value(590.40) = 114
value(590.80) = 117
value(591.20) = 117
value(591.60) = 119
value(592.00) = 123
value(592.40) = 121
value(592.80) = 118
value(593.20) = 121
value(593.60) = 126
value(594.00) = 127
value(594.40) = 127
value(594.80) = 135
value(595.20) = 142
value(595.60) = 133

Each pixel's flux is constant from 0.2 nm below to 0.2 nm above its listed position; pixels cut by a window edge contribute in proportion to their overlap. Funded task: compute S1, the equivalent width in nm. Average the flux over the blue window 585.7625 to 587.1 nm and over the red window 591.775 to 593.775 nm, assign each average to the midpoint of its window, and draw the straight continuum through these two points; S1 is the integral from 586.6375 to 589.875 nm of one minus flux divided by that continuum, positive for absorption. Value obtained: 0.24 nm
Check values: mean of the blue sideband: 117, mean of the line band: 110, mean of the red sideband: 122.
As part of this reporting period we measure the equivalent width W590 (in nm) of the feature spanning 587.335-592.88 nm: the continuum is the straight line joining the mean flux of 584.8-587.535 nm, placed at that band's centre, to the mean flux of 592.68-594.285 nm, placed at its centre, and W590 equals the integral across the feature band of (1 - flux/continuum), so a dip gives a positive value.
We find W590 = 0.38 nm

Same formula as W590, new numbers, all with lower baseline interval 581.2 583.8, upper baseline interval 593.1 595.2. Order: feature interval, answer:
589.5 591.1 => 0.24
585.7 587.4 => 0.19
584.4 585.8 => 0.08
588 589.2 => 0.22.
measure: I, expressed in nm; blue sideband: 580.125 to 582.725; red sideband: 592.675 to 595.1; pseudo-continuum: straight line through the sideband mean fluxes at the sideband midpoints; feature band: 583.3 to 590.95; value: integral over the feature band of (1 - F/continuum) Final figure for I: 0.76 nm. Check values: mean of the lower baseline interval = 133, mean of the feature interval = 117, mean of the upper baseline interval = 127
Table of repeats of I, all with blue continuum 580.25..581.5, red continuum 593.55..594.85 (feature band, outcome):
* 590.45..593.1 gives 0.21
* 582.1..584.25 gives -0.02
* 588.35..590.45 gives 0.41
